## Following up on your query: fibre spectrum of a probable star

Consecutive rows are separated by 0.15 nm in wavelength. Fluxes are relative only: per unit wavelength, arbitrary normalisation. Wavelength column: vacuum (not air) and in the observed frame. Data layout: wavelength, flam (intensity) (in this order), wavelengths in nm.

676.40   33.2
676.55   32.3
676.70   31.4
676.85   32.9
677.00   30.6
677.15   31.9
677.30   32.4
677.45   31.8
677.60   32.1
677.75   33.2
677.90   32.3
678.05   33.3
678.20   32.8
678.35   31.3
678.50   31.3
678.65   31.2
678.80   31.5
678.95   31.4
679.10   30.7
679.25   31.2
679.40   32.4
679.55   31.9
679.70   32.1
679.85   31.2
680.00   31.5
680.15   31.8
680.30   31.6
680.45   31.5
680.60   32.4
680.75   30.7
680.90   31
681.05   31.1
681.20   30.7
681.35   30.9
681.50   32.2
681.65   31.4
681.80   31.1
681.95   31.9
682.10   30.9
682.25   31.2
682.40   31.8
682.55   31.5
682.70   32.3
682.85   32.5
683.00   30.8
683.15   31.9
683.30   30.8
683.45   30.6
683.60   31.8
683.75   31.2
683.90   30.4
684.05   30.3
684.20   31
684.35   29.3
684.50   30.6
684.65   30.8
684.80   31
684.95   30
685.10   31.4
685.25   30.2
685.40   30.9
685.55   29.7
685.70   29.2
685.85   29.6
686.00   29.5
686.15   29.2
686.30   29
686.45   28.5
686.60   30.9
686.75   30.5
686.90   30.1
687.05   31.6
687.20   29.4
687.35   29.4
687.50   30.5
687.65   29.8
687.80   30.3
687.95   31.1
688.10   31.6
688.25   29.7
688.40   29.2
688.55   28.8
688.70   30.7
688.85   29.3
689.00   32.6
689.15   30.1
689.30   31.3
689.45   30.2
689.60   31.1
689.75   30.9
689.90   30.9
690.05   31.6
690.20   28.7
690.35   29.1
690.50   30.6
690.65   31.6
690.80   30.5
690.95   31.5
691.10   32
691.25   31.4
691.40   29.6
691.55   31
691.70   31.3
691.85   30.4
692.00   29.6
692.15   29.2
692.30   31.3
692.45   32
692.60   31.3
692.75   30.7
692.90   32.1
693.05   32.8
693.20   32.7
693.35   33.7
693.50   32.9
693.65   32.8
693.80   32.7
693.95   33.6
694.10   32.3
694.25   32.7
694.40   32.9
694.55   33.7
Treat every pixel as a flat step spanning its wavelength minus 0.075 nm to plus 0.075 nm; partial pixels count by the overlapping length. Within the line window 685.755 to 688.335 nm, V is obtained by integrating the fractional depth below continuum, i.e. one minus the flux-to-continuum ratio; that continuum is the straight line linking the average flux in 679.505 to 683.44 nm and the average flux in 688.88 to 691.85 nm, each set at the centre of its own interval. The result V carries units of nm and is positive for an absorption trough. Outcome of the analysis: 0.085 nm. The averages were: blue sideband 31.5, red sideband 30.8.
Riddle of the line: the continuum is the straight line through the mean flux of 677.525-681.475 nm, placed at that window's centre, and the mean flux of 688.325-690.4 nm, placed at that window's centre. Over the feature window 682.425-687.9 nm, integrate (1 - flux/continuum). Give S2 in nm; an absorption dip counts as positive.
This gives 0.08 nm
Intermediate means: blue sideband 31.7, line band 30.5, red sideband 30.3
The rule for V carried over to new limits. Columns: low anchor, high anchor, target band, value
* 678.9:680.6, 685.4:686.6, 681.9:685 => -0.08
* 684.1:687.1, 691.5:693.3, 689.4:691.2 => 0.01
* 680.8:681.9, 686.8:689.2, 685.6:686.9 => 0.04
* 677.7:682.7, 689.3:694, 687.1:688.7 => 0.07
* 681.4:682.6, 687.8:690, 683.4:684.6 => 0.02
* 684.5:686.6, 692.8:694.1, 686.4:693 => 0.19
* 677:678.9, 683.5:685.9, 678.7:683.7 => -0.03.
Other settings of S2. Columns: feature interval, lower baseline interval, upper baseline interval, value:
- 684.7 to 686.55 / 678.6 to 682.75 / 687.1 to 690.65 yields 0.05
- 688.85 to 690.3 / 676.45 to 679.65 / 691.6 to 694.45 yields 0.06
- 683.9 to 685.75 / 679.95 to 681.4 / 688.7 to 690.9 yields 0.04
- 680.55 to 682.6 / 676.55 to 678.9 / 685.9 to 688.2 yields -0.01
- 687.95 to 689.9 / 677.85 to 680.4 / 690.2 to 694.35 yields 0.06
